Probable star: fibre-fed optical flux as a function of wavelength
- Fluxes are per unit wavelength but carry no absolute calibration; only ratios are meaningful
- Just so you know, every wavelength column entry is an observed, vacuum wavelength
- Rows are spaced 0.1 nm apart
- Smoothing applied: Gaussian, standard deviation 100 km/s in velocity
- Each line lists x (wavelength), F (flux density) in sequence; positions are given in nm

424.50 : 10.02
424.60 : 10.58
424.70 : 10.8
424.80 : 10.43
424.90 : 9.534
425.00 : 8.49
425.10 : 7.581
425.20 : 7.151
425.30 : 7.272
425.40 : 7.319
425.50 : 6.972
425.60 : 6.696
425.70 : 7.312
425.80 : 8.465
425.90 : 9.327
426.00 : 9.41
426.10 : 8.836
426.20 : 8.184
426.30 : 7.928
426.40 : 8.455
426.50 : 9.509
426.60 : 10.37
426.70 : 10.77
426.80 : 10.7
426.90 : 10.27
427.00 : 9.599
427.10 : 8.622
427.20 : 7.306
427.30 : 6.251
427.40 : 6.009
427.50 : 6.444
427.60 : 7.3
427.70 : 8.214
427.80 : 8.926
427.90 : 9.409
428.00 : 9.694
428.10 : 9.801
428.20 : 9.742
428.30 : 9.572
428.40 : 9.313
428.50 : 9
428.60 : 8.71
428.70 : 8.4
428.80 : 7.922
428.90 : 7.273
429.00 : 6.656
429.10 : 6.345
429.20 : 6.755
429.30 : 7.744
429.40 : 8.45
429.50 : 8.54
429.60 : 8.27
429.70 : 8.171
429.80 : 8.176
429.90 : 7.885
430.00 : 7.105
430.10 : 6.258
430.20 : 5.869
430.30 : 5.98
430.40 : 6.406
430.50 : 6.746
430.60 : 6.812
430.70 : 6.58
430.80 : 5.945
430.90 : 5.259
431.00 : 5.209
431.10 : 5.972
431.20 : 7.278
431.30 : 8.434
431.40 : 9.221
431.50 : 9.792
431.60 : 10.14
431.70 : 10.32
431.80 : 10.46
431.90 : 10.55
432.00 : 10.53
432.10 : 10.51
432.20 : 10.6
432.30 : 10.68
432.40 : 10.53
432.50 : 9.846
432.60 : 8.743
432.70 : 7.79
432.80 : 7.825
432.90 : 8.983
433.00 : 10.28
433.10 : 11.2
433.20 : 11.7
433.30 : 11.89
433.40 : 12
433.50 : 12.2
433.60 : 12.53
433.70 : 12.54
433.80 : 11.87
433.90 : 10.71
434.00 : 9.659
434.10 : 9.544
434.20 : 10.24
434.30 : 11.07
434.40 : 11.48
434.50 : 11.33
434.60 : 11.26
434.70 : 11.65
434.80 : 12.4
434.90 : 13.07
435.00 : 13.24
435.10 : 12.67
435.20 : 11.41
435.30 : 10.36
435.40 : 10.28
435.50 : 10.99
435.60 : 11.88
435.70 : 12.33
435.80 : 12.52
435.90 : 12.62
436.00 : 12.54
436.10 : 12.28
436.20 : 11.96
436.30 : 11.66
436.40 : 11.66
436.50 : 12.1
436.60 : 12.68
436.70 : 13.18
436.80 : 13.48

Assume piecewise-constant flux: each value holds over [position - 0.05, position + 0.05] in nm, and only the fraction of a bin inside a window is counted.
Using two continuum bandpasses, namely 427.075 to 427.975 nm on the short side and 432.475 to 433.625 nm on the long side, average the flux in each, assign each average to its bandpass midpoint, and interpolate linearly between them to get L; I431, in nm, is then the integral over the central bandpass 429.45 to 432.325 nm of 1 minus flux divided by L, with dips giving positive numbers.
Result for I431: 0.403 nm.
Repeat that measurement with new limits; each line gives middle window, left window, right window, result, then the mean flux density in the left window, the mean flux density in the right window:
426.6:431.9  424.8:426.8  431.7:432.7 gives 0.74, 8.51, 10.2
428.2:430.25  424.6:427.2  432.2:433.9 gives 0.38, 8.81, 10.7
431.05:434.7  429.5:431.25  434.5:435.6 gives -0.36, 6.75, 11.7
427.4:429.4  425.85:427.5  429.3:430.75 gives -0.06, 8.77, 7.25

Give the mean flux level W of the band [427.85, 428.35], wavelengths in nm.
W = 9.64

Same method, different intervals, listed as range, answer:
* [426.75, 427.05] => 10.2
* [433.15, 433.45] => 11.9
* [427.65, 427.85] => 8.57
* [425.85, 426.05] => 9.37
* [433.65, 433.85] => 12.2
